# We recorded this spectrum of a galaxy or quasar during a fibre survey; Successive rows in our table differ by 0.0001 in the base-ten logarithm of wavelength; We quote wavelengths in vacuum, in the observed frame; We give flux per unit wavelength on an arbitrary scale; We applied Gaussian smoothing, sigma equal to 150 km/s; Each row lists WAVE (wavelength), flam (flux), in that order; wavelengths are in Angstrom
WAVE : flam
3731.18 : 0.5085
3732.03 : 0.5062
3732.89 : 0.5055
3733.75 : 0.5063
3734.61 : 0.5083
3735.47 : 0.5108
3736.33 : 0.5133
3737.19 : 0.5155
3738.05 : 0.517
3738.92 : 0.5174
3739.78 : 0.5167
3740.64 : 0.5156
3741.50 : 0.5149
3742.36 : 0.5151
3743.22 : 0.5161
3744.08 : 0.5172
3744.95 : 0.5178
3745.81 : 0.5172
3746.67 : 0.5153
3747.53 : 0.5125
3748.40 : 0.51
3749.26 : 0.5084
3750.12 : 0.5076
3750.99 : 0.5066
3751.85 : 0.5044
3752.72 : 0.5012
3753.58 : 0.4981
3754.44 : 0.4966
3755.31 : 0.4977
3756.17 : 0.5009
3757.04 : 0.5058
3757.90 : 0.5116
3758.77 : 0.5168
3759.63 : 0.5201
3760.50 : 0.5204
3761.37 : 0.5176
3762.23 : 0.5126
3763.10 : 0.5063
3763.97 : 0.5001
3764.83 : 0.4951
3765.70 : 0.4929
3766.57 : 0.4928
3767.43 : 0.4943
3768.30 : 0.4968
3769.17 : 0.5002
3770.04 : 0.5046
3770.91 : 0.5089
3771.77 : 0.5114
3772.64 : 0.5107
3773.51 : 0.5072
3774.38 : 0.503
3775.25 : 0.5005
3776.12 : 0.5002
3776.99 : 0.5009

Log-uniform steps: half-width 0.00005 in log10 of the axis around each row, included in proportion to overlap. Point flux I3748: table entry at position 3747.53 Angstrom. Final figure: 0.5125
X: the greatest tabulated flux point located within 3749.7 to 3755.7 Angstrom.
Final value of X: 0.5076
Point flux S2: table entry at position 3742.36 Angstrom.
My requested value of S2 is 0.5151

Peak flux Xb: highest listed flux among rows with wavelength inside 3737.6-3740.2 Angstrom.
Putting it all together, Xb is 0.5174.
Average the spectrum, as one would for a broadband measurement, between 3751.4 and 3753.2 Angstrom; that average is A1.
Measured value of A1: 0.503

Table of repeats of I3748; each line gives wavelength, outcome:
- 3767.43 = 0.4943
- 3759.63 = 0.5201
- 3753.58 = 0.4981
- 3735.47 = 0.5108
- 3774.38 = 0.503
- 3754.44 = 0.4966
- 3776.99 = 0.5009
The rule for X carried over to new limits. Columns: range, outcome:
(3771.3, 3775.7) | 0.5114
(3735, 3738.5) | 0.517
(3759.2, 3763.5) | 0.5204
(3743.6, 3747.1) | 0.5178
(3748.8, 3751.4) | 0.5084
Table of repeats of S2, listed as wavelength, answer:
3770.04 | 0.5046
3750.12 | 0.5076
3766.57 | 0.4928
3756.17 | 0.5009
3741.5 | 0.5149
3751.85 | 0.5044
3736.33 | 0.5133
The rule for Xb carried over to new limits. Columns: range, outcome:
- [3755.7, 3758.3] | 0.5116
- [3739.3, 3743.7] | 0.5167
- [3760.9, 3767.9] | 0.5176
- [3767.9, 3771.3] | 0.5089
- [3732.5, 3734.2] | 0.5063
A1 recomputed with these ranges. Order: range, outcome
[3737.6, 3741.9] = 0.516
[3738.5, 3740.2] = 0.517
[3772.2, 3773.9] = 0.508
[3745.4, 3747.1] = 0.517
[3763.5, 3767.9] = 0.495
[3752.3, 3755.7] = 0.499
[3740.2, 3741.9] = 0.516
